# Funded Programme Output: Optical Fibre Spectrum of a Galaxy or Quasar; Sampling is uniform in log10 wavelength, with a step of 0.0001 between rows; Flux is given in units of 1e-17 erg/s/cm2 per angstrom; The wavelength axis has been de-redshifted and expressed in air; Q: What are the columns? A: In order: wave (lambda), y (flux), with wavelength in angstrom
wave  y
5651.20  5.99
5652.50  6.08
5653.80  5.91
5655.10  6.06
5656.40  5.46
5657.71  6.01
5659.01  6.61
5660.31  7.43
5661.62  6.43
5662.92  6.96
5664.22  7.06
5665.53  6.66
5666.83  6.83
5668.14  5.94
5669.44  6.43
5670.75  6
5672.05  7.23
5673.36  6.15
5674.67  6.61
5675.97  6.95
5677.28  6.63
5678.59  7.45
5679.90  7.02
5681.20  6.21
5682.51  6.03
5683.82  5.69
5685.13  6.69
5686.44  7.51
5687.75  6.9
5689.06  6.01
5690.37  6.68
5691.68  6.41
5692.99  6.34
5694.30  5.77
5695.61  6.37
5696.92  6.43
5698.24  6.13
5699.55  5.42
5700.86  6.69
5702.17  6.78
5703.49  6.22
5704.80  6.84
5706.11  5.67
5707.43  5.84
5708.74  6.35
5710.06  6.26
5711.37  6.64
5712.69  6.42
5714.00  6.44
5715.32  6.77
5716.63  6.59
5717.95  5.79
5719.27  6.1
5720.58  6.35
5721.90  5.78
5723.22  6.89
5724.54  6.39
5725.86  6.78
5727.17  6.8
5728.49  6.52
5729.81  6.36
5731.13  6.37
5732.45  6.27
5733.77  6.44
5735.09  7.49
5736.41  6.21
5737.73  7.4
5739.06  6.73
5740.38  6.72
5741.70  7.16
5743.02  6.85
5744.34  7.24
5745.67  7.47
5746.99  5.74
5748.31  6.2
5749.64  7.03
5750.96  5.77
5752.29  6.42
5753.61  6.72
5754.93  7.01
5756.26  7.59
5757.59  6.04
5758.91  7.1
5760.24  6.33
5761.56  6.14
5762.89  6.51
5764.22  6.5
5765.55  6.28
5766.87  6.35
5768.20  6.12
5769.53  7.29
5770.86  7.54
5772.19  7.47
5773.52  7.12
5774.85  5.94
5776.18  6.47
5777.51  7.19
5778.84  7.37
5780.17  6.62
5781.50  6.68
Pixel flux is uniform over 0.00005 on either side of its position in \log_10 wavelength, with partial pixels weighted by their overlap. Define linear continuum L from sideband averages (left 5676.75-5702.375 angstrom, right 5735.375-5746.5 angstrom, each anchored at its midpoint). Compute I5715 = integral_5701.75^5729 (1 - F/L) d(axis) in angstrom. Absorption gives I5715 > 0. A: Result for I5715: 1.3 angstrom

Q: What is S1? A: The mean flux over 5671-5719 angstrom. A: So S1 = 6.44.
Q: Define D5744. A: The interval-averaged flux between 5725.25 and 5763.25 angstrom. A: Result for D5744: 6.67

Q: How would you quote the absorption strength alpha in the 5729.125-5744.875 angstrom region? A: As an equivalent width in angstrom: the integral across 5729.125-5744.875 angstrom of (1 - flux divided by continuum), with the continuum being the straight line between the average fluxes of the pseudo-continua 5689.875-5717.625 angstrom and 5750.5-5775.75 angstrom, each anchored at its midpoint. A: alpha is -0.6 angstrom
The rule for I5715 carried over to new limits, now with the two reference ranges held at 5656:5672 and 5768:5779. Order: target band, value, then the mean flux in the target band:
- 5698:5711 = 0.9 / 6.23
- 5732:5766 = 0.9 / 6.67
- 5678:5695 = 0.3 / 6.51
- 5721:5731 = 0.4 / 6.49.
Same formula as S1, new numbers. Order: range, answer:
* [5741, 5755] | 6.68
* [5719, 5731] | 6.45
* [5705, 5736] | 6.41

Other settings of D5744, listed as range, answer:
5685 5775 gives 6.55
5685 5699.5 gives 6.42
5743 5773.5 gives 6.69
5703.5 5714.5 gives 6.3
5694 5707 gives 6.24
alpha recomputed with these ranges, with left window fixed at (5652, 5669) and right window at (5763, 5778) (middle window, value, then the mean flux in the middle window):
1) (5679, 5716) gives 0.8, 6.38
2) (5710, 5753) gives 0.4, 6.56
